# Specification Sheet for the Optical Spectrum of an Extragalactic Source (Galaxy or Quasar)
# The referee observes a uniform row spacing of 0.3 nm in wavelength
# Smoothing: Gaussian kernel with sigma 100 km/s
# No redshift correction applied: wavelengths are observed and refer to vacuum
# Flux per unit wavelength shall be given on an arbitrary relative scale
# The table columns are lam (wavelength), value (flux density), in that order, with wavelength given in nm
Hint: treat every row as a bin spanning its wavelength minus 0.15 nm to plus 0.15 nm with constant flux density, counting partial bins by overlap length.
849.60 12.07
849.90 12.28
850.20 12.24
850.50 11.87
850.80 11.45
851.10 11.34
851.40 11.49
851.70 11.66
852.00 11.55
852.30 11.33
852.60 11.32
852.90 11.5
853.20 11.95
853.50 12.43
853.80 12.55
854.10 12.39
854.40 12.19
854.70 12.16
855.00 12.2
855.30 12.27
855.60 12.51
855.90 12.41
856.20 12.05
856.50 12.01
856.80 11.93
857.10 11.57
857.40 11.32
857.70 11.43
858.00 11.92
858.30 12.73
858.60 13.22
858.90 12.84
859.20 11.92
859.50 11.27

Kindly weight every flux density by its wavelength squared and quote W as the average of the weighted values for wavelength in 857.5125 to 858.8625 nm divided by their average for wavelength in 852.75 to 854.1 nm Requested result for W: 1.0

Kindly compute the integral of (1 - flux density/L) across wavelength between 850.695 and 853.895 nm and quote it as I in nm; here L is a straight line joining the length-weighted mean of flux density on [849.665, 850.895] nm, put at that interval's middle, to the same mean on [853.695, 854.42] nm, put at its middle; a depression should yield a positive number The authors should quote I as 0.14 nm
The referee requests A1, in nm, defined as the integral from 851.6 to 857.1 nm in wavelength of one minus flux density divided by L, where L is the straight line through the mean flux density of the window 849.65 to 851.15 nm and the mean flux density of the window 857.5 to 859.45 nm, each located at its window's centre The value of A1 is 0.026 nm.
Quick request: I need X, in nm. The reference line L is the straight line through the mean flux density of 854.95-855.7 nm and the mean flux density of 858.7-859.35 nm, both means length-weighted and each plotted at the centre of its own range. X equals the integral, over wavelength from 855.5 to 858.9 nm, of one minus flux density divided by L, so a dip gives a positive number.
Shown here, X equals 0.072 nm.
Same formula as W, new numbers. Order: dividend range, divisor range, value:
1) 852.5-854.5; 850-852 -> 1.04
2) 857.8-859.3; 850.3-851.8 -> 1.10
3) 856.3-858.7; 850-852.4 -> 1.05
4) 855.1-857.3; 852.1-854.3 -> 1.02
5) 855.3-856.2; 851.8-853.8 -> 1.06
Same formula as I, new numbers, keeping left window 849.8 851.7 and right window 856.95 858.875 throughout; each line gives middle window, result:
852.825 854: -0.028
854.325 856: -0.047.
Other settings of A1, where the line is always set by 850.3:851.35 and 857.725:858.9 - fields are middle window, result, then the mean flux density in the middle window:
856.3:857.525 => 0.06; 11.7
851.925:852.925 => 0.03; 11.4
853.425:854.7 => -0.04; 12.4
